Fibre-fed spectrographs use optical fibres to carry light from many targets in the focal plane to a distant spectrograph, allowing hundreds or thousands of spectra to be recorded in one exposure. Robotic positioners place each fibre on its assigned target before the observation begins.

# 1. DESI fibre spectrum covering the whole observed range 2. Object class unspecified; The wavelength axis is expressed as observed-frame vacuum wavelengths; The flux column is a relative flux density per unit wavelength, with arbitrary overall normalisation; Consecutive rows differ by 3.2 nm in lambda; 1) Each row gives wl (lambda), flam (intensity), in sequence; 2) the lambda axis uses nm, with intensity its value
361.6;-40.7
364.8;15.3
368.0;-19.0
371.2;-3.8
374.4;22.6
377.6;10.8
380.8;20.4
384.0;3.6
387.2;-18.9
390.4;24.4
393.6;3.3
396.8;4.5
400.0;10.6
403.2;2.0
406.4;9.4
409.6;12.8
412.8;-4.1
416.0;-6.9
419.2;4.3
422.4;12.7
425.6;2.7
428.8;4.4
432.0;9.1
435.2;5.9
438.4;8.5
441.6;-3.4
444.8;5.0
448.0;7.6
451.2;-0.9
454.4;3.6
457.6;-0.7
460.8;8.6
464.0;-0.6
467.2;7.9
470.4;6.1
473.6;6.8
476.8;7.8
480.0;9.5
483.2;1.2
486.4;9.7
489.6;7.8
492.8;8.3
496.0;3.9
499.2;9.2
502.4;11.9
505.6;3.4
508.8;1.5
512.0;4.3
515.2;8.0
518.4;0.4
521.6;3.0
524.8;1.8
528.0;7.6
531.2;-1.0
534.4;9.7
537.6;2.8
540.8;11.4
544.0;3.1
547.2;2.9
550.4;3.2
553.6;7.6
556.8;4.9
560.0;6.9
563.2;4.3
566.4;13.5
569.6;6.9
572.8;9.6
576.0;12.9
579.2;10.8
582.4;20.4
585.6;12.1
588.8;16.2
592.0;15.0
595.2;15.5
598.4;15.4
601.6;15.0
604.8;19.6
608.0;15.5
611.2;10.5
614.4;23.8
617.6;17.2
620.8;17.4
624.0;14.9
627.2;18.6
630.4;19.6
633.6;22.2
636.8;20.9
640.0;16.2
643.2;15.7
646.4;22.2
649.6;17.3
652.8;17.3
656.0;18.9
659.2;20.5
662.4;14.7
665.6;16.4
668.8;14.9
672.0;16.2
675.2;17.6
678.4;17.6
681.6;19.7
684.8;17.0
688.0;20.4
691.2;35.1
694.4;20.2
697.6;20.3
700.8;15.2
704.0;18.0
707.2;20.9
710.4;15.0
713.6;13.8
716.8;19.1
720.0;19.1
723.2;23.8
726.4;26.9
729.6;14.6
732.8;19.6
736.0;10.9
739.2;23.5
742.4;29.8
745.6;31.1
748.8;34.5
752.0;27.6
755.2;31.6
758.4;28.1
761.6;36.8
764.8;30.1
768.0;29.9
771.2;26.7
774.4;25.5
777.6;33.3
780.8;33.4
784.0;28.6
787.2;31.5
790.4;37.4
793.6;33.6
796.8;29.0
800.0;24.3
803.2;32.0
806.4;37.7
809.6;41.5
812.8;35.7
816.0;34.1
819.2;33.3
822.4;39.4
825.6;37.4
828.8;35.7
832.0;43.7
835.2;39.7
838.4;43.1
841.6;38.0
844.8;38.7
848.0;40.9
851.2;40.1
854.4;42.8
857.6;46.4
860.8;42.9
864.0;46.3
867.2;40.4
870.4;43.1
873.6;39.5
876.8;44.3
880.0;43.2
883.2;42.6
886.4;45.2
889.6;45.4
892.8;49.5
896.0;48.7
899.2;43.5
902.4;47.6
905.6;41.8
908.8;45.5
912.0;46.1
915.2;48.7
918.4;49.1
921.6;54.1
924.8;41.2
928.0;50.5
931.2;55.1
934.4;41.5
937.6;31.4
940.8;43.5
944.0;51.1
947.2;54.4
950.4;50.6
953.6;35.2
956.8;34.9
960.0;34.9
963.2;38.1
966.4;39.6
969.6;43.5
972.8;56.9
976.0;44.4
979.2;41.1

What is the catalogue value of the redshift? 0.86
